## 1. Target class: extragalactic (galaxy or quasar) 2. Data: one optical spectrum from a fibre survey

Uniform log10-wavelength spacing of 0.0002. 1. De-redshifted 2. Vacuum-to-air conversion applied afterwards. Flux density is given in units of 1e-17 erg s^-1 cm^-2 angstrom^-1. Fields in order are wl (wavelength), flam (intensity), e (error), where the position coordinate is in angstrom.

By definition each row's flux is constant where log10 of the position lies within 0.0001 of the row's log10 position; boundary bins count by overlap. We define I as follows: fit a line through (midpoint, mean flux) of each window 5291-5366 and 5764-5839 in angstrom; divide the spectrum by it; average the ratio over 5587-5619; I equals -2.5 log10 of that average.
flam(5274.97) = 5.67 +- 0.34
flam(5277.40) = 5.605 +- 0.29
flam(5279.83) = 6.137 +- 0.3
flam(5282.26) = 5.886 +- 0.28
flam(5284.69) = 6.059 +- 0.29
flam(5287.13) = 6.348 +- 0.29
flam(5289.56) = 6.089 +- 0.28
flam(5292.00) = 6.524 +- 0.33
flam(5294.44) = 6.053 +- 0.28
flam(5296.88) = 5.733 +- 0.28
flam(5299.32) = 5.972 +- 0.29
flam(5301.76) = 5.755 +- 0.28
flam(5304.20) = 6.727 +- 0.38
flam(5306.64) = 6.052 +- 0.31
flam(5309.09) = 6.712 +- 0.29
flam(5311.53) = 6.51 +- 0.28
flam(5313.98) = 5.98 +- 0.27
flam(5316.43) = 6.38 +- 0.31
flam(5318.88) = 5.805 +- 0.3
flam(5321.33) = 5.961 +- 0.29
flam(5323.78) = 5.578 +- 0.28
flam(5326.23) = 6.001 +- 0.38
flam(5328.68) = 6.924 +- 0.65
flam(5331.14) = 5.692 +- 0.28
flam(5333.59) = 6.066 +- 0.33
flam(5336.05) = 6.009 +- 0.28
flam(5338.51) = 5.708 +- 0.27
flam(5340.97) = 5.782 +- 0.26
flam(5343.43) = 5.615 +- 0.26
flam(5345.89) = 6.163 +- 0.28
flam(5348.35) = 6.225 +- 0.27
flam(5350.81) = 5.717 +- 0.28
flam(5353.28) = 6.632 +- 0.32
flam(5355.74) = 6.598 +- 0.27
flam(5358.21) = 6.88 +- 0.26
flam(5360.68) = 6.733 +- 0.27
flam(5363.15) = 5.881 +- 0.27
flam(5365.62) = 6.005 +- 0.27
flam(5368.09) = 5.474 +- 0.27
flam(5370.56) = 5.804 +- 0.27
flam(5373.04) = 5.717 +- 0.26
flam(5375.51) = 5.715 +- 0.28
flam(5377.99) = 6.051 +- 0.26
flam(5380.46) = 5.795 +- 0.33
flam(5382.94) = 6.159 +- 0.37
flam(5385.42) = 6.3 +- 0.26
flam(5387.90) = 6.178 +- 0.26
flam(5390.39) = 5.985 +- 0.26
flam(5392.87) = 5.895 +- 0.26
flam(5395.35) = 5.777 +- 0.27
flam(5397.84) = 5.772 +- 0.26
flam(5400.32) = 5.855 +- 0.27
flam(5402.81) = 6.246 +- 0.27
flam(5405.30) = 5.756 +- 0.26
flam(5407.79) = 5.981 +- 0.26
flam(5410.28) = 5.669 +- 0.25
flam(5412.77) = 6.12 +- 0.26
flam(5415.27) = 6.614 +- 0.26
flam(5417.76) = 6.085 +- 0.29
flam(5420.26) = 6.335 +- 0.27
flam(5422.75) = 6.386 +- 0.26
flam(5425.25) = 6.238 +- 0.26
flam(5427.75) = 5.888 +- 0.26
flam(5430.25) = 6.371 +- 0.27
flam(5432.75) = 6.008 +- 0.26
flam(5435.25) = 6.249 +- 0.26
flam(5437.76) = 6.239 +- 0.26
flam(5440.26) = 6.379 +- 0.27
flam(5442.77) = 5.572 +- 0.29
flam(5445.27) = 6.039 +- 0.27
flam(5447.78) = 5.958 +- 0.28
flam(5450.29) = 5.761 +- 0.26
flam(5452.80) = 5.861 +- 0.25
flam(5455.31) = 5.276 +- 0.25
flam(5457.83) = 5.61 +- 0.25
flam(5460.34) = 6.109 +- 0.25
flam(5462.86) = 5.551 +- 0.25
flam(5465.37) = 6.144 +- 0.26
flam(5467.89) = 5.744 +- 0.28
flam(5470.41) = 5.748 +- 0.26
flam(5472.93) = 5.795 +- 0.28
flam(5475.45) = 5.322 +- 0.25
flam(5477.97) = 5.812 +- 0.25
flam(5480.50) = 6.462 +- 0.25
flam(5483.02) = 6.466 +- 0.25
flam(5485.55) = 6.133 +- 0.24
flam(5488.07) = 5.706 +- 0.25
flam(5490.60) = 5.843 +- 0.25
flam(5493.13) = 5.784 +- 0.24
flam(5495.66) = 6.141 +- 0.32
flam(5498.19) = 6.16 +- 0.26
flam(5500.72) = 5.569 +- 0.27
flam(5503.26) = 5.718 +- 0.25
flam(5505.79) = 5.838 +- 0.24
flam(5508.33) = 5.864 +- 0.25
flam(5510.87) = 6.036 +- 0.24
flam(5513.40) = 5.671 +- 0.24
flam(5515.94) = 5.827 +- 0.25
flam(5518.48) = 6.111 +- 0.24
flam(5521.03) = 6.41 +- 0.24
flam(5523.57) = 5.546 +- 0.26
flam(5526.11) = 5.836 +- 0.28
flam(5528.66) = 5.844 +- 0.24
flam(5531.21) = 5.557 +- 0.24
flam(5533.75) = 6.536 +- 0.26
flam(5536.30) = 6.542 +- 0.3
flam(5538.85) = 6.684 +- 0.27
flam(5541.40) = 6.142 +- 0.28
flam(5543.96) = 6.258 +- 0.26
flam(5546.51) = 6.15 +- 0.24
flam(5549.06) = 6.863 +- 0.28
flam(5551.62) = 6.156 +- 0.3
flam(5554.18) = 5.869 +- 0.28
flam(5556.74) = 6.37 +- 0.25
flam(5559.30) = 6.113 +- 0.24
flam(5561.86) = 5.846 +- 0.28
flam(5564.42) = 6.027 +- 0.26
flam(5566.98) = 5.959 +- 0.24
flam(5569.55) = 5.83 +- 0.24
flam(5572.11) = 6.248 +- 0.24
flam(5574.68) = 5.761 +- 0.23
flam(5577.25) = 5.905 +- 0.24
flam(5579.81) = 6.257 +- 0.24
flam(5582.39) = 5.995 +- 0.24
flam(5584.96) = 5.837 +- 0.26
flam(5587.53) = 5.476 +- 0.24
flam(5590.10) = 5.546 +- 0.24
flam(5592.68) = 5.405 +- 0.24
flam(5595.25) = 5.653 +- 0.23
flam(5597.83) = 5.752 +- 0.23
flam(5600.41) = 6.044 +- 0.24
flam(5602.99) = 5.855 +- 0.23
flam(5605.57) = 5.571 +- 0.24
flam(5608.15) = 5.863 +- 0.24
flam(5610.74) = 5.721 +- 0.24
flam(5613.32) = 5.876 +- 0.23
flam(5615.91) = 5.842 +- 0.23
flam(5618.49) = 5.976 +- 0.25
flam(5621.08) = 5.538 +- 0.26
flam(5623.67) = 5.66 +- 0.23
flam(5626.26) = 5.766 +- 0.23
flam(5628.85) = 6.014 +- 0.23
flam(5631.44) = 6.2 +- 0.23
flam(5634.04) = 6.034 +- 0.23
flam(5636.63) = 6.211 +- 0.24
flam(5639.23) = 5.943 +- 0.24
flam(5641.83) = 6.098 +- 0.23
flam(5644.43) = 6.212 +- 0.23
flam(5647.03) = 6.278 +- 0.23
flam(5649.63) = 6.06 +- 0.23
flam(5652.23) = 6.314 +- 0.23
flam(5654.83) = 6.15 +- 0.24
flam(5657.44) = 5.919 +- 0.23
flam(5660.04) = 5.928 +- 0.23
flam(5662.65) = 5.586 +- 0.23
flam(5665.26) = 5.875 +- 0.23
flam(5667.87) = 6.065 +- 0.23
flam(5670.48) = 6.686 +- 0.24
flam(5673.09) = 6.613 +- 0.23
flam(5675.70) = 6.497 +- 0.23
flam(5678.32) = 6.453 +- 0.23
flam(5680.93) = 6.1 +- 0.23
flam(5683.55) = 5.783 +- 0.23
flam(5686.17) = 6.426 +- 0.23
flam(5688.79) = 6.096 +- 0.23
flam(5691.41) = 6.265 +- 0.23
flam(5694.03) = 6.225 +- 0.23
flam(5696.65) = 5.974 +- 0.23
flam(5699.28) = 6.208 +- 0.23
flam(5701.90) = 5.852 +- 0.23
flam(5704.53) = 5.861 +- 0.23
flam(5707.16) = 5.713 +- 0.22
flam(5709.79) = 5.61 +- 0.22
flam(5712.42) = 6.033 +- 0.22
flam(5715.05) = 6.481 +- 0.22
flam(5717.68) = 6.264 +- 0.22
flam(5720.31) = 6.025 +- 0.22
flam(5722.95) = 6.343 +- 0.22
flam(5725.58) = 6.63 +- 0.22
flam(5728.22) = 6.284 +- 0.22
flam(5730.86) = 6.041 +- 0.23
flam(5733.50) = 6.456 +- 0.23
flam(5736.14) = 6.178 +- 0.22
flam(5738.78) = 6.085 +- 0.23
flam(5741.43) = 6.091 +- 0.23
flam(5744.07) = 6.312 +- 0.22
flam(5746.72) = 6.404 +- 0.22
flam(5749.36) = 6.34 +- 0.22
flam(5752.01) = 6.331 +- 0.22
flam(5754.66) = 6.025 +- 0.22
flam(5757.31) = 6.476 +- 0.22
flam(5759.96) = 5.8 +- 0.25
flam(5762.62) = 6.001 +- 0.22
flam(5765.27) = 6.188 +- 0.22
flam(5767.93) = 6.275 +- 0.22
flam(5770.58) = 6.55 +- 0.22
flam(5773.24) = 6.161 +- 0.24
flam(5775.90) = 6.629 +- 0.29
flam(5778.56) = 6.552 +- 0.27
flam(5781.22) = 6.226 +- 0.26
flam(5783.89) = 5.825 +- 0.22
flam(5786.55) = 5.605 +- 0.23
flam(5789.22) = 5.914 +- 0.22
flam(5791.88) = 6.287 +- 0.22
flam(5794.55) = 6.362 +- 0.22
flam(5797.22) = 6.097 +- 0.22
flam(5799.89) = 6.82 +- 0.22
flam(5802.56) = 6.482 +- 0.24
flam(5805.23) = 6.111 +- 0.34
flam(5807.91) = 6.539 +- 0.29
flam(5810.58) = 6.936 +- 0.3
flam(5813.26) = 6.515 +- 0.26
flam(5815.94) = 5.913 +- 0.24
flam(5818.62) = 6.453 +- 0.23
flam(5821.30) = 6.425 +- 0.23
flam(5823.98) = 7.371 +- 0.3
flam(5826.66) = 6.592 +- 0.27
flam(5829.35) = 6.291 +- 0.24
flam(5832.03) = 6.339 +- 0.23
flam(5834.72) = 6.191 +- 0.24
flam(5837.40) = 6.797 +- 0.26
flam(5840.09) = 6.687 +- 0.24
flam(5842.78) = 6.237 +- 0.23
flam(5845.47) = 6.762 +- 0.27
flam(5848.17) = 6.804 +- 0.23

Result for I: 0.10 mag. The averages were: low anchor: 6.14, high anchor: 6.37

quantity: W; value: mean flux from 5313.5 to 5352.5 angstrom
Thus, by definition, 5.98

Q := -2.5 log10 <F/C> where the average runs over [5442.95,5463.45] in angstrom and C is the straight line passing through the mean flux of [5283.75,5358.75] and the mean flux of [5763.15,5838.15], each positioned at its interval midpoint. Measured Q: 0.08 mag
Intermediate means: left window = 6.13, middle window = 5.77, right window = 6.37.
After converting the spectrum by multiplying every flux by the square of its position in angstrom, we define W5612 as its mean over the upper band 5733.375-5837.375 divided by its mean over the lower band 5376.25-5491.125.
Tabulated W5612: 1.20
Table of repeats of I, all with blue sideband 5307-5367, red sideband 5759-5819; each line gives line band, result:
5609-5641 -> 0.058 mag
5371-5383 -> 0.054 mag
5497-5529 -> 0.057 mag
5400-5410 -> 0.040 mag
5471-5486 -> 0.037 mag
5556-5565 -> 0.023 mag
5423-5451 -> 0.016 mag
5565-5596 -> 0.069 mag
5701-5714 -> 0.076 mag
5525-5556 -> -0.001 mag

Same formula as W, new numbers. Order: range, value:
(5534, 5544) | 6.43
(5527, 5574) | 6.16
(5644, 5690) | 6.17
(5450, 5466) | 5.74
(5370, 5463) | 5.99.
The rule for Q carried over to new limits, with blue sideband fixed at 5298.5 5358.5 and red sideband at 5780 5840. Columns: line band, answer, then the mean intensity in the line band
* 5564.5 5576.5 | 0.05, 5.95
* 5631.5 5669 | 0.04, 6.05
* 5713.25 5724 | 0.01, 6.27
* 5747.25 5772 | 0.02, 6.23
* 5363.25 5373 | 0.07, 5.77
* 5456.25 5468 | 0.07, 5.82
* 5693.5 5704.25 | 0.05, 6.03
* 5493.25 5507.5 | 0.06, 5.88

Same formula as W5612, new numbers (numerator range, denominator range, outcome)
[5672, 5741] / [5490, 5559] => 1.09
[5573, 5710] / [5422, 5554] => 1.05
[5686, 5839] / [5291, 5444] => 1.19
